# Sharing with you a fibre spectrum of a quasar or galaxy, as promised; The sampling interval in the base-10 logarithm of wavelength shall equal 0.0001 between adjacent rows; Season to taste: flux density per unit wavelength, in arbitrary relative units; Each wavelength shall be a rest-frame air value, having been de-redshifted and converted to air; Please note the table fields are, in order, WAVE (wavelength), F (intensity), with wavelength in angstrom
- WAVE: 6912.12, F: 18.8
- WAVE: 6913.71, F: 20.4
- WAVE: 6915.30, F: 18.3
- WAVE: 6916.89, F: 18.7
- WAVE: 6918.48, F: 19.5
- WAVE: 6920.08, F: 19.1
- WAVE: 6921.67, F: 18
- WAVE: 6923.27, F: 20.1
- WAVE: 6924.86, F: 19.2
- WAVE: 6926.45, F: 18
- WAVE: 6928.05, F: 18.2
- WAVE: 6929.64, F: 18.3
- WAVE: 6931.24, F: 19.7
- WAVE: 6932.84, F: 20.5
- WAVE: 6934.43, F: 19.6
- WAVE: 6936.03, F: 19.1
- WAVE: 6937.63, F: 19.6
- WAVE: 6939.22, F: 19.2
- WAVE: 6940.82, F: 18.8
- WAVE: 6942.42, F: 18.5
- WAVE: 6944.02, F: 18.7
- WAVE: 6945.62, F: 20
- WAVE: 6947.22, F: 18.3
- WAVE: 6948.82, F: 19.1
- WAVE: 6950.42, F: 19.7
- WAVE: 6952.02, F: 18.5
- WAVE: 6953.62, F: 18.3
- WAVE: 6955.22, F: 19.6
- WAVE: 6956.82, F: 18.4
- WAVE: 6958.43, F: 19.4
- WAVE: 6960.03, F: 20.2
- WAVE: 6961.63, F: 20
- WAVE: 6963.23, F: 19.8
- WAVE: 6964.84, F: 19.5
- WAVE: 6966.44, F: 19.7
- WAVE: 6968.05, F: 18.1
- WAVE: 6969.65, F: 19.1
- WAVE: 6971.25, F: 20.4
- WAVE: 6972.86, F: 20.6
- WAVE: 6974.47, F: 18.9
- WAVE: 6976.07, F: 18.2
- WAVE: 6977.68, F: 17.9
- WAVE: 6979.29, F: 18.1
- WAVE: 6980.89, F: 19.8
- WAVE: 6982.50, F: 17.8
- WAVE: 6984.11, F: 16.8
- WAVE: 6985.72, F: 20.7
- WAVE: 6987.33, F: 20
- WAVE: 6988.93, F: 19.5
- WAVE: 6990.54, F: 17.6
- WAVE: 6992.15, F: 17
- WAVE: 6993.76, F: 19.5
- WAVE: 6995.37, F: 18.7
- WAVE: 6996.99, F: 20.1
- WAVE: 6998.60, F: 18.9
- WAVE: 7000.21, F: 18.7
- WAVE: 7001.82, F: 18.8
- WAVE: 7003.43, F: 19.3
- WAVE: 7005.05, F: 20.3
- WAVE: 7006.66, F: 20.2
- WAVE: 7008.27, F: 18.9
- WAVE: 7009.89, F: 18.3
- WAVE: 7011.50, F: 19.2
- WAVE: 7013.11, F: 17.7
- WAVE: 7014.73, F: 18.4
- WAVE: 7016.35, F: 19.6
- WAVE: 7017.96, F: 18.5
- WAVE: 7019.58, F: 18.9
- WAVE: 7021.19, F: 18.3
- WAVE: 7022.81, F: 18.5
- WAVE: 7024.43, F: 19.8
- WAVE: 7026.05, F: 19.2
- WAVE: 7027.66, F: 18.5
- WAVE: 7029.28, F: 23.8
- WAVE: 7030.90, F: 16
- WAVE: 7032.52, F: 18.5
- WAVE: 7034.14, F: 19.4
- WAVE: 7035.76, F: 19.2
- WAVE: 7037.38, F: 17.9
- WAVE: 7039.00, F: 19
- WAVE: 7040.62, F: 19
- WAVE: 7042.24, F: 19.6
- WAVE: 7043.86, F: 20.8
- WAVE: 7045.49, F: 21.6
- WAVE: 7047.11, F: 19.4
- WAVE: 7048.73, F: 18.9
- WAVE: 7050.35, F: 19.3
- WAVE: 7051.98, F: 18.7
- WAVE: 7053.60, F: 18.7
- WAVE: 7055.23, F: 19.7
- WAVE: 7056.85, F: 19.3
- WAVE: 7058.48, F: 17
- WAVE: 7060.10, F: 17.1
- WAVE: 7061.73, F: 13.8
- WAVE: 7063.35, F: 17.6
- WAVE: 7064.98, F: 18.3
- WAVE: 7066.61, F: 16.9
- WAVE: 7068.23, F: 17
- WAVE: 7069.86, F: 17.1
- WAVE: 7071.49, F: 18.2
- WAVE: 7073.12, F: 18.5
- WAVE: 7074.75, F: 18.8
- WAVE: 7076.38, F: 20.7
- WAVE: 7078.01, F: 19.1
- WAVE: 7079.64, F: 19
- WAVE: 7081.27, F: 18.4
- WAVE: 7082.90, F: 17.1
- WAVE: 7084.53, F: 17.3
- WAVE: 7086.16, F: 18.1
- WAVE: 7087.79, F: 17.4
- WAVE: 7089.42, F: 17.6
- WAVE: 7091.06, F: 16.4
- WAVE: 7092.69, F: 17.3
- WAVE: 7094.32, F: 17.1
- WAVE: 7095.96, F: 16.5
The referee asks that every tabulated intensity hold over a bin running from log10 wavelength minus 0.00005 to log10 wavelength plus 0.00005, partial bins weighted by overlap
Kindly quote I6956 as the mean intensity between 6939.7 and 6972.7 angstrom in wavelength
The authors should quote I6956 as 19.2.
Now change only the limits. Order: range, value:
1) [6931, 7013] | 19.1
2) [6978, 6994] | 18.6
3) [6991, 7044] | 19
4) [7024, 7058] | 19.3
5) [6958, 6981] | 19.3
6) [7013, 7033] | 18.9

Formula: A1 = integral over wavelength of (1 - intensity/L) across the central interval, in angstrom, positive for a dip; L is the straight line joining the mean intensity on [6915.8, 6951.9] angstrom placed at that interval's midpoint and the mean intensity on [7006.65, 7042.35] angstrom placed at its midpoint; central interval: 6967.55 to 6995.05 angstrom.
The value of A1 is 0.25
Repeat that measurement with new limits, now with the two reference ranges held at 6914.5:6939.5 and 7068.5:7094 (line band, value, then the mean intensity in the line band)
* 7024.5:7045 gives -1.07 angstrom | 19.3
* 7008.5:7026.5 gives -0.30 angstrom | 18.8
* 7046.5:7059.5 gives -0.44 angstrom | 18.8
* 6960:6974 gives -0.64 angstrom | 19.7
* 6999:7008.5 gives -0.42 angstrom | 19.4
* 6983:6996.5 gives -0.07 angstrom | 18.7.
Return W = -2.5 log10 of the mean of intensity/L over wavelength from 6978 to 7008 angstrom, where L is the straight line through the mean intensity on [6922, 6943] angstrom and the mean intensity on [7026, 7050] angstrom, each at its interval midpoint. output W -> 0.017 mag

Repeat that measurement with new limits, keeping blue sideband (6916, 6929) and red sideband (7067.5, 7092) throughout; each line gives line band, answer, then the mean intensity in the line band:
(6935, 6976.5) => -0.03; 19.2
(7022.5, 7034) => -0.05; 19.2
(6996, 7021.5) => -0.04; 19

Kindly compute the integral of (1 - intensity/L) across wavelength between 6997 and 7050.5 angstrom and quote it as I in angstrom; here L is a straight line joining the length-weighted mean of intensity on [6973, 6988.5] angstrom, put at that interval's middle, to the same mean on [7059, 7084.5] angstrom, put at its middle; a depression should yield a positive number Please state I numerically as -2.47 angstrom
